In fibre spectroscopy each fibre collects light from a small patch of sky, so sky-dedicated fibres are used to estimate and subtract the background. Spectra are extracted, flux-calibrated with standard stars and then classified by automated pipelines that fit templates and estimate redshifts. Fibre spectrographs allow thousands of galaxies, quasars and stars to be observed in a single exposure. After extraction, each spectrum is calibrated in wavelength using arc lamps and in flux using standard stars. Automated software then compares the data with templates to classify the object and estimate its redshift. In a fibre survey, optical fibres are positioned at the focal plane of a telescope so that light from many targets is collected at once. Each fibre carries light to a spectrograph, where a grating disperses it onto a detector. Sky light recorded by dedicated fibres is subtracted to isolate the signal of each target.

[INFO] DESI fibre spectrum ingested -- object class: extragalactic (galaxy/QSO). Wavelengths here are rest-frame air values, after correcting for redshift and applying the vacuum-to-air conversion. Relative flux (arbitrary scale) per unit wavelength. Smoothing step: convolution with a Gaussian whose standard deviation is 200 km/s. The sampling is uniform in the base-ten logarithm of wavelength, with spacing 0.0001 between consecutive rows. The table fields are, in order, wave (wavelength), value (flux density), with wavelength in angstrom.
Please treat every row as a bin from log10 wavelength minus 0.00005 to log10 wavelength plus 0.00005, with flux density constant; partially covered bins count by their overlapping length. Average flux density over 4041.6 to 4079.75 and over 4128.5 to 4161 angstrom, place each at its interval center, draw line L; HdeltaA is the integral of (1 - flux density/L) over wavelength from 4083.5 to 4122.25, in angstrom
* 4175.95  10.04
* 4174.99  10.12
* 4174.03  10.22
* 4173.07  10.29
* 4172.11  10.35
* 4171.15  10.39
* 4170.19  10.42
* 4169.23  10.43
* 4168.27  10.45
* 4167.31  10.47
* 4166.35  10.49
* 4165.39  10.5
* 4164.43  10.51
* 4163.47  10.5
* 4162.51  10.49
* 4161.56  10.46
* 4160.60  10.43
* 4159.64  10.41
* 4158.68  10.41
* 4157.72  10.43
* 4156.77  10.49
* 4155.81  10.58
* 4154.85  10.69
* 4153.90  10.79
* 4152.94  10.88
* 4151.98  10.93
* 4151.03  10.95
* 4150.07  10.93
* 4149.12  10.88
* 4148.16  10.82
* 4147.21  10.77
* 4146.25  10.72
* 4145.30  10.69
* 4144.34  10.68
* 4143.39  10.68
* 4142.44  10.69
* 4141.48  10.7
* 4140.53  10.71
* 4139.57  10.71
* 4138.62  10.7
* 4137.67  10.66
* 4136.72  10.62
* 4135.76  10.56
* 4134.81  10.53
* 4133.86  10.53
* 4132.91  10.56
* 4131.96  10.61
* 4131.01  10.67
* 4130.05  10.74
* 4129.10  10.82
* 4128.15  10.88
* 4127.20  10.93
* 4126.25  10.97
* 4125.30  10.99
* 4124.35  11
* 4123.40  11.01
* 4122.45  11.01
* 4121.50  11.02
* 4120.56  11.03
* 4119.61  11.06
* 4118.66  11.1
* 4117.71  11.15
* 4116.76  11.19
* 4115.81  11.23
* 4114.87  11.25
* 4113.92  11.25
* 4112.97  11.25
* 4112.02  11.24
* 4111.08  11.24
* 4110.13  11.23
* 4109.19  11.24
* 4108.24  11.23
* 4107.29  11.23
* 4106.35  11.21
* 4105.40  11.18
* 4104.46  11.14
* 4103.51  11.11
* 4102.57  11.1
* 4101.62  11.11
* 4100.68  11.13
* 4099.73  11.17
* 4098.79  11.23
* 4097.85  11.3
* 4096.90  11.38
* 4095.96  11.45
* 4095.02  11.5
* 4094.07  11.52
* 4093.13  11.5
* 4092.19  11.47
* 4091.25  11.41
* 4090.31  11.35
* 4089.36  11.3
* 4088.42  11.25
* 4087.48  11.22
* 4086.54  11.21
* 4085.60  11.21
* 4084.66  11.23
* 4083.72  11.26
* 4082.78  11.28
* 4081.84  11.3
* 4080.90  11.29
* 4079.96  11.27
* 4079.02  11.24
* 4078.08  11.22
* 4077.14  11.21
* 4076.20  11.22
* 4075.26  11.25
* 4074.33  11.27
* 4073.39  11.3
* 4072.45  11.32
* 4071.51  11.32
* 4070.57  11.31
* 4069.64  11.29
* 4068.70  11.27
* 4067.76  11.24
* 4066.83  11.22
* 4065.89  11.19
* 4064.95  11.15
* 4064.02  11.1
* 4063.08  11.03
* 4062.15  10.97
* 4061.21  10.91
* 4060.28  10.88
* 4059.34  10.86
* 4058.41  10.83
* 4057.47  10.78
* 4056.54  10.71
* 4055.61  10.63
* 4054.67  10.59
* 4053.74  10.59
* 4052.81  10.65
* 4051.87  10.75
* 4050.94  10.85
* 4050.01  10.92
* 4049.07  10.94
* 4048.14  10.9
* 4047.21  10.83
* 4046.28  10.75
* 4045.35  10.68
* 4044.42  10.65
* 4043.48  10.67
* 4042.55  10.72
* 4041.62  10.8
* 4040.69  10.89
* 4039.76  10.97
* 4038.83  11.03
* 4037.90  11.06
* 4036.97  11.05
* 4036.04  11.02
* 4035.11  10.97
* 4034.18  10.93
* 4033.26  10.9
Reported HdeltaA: -1.5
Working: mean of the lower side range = 11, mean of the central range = 11.2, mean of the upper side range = 10.7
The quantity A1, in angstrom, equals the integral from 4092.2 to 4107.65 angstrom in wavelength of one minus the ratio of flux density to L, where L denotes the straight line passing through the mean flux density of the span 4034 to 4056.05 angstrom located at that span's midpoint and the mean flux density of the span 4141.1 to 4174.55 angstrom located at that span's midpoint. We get -0.8 angstrom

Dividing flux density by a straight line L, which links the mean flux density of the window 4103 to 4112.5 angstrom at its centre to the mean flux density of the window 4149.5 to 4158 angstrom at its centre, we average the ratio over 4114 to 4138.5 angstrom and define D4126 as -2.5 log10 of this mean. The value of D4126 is 0.01 mag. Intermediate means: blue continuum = 11.2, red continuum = 10.8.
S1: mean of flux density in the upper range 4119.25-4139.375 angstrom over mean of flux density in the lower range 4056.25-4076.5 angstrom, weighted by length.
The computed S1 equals 0.97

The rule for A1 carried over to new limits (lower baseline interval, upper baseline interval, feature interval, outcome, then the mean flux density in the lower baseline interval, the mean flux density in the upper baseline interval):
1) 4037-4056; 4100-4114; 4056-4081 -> -0.4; 10.8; 11.2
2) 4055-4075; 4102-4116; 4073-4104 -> -0.4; 11.1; 11.2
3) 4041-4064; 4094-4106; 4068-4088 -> -0.4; 10.8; 11.2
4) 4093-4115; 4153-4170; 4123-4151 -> 0.2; 11.3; 10.5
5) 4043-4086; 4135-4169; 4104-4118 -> -0.5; 11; 10.6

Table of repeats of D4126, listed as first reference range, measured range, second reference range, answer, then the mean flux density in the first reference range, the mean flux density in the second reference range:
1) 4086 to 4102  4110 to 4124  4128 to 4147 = -0.02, 11.3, 10.7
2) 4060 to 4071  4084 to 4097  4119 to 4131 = -0.03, 11.1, 10.9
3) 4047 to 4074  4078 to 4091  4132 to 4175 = -0.04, 11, 10.6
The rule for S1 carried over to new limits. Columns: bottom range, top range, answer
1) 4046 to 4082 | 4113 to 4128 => 1.00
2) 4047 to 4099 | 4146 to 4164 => 0.96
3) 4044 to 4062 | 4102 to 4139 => 1.02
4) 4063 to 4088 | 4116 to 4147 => 0.96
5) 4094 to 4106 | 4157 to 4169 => 0.93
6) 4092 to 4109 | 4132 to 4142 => 0.94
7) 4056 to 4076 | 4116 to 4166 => 0.97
